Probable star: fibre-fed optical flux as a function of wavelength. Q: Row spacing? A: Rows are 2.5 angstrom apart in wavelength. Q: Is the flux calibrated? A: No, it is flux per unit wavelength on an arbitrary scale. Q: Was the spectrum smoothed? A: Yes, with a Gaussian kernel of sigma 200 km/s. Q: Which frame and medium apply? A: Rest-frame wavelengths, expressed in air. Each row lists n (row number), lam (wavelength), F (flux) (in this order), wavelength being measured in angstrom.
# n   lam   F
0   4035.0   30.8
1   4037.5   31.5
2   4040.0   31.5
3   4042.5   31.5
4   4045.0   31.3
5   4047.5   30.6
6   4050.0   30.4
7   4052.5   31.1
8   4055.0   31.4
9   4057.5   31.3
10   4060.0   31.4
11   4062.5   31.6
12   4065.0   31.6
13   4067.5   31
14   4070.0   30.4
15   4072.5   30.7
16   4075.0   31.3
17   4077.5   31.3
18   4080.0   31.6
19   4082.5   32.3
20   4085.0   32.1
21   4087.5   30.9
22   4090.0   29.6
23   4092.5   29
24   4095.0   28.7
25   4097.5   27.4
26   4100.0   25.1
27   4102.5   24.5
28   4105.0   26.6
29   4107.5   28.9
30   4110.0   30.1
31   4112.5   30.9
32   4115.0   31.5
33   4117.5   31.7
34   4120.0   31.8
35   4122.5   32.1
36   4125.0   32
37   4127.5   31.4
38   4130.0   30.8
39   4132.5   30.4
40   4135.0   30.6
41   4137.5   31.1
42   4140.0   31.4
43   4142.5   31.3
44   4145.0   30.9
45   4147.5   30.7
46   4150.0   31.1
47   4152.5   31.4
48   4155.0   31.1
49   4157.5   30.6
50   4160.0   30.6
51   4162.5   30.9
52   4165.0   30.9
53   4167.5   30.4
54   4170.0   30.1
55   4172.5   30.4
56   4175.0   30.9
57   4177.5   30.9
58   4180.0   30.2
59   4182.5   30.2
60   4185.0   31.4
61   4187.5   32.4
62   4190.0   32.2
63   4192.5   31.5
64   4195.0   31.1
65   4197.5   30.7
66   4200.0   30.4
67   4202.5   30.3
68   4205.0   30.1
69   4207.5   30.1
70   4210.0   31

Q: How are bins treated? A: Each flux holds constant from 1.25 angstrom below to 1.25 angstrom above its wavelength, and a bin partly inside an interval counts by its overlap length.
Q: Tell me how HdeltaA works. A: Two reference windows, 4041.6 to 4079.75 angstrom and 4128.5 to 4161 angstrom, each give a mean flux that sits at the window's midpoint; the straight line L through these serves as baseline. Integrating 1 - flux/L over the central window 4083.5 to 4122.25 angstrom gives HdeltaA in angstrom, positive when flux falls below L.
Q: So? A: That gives 2.1 angstrom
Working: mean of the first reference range 31.1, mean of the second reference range 30.9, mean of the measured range 29.3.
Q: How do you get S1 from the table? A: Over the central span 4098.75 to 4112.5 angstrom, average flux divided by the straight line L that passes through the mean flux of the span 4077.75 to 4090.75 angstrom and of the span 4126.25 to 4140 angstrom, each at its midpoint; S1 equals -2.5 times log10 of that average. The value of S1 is 0.14 mag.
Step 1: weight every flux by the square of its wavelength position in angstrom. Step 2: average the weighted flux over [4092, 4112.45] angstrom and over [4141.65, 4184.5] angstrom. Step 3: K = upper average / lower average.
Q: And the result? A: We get 1.14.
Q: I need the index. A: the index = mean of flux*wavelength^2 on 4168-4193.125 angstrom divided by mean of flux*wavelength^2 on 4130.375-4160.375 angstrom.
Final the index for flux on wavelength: 1.0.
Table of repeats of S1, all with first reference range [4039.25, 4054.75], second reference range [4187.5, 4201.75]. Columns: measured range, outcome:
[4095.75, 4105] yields 0.20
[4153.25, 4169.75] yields 0.02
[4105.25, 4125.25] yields 0.01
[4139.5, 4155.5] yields 0.00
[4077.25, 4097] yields 0.02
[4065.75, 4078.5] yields 0.01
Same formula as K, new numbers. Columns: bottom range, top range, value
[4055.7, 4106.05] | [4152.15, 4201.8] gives 1.08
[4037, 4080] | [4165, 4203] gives 1.05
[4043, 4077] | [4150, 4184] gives 1.04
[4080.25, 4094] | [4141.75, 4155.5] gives 1.04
